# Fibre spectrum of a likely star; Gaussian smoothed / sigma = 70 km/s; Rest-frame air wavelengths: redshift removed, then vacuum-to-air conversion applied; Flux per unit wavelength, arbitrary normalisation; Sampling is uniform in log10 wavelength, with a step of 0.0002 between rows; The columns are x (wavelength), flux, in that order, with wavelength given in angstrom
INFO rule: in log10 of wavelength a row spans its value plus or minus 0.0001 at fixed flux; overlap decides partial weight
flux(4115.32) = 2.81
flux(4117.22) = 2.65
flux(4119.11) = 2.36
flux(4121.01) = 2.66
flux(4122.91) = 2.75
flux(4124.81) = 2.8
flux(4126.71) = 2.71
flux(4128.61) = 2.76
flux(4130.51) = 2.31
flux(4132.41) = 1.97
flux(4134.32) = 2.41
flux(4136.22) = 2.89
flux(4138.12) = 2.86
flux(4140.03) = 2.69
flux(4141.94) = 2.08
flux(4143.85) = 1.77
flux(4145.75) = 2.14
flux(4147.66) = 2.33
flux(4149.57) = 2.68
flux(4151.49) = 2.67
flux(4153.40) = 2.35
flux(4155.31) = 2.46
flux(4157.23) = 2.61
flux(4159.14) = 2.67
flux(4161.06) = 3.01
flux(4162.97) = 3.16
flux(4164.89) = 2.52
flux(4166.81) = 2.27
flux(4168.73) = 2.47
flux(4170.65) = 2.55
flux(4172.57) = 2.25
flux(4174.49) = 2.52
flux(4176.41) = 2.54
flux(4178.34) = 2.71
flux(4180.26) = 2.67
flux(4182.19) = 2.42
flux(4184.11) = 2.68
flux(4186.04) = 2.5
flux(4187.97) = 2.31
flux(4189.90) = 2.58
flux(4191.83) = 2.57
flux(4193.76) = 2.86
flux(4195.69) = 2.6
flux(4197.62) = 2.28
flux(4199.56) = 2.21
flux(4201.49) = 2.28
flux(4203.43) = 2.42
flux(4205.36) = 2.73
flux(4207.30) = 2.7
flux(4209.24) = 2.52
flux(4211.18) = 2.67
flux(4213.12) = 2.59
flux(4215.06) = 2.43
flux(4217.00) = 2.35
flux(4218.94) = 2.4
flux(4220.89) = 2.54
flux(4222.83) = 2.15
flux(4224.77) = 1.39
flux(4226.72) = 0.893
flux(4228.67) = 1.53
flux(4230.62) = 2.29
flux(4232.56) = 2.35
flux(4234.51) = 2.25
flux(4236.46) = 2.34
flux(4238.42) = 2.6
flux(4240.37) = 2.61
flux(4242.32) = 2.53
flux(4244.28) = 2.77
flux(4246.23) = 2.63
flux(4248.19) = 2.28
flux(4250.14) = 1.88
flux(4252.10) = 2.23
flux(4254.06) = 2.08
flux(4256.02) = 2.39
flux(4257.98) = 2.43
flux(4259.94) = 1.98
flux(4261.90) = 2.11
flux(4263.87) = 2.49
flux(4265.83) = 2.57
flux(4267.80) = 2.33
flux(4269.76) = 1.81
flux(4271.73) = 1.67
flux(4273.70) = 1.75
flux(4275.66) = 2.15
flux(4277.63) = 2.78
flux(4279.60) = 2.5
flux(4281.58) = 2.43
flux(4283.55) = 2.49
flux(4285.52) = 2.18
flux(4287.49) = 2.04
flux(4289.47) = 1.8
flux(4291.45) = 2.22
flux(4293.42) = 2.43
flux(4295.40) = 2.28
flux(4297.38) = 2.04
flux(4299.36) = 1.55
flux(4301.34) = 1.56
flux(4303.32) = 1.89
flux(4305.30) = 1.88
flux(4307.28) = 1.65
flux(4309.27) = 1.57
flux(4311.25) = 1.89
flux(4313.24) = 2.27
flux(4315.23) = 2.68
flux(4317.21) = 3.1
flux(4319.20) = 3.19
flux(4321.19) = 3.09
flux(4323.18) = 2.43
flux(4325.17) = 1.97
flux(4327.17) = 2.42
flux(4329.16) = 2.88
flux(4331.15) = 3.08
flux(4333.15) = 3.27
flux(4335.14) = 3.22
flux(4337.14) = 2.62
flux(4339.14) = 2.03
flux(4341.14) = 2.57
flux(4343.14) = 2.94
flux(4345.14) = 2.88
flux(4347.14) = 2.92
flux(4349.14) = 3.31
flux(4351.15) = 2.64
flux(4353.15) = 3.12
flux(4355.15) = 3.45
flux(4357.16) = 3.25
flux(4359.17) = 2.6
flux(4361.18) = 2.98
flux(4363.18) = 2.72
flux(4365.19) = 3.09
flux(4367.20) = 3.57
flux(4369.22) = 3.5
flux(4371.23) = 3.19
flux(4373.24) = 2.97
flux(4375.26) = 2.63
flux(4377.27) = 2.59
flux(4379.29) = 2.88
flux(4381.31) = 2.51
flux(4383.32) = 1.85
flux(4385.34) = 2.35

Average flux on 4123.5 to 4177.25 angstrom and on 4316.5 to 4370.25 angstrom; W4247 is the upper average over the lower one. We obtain 1.2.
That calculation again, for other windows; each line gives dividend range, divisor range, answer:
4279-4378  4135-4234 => 1.07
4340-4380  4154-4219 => 1.17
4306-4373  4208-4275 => 1.25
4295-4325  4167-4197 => 0.87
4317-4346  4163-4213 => 1.10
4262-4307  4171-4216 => 0.84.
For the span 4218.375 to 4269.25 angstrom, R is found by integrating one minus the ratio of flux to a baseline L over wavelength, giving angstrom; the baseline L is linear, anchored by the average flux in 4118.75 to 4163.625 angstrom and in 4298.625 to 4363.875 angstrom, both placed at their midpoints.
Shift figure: 6.9 angstrom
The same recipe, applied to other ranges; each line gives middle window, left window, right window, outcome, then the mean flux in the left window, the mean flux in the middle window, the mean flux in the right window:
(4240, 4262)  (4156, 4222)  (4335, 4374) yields 3.1 angstrom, 2.55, 2.33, 2.97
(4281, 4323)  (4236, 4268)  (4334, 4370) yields 7.3 angstrom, 2.37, 2.2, 2.97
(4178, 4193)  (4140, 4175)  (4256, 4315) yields -1.0 angstrom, 2.48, 2.55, 2.11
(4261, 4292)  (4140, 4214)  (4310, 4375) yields 5.9 angstrom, 2.51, 2.21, 2.86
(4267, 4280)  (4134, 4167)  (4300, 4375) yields 2.6 angstrom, 2.54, 2.12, 2.71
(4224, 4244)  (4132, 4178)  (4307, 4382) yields 3.9 angstrom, 2.5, 2.11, 2.79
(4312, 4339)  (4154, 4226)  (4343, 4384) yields 0.9 angstrom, 2.5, 2.75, 2.94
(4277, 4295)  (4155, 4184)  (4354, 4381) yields 3.4 angstrom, 2.59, 2.31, 3.02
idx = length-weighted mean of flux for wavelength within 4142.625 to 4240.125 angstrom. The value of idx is 2.42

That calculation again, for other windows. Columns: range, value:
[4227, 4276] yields 2.22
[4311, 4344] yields 2.7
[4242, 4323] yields 2.23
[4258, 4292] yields 2.2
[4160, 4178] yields 2.59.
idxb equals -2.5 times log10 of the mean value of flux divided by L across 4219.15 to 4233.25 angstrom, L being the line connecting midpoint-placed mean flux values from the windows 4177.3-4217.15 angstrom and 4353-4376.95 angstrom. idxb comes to 0.35 mag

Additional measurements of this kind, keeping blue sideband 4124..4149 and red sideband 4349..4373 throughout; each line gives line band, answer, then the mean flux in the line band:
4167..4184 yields 0.02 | 2.51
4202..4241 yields 0.18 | 2.28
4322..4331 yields 0.20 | 2.5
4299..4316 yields 0.49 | 1.88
